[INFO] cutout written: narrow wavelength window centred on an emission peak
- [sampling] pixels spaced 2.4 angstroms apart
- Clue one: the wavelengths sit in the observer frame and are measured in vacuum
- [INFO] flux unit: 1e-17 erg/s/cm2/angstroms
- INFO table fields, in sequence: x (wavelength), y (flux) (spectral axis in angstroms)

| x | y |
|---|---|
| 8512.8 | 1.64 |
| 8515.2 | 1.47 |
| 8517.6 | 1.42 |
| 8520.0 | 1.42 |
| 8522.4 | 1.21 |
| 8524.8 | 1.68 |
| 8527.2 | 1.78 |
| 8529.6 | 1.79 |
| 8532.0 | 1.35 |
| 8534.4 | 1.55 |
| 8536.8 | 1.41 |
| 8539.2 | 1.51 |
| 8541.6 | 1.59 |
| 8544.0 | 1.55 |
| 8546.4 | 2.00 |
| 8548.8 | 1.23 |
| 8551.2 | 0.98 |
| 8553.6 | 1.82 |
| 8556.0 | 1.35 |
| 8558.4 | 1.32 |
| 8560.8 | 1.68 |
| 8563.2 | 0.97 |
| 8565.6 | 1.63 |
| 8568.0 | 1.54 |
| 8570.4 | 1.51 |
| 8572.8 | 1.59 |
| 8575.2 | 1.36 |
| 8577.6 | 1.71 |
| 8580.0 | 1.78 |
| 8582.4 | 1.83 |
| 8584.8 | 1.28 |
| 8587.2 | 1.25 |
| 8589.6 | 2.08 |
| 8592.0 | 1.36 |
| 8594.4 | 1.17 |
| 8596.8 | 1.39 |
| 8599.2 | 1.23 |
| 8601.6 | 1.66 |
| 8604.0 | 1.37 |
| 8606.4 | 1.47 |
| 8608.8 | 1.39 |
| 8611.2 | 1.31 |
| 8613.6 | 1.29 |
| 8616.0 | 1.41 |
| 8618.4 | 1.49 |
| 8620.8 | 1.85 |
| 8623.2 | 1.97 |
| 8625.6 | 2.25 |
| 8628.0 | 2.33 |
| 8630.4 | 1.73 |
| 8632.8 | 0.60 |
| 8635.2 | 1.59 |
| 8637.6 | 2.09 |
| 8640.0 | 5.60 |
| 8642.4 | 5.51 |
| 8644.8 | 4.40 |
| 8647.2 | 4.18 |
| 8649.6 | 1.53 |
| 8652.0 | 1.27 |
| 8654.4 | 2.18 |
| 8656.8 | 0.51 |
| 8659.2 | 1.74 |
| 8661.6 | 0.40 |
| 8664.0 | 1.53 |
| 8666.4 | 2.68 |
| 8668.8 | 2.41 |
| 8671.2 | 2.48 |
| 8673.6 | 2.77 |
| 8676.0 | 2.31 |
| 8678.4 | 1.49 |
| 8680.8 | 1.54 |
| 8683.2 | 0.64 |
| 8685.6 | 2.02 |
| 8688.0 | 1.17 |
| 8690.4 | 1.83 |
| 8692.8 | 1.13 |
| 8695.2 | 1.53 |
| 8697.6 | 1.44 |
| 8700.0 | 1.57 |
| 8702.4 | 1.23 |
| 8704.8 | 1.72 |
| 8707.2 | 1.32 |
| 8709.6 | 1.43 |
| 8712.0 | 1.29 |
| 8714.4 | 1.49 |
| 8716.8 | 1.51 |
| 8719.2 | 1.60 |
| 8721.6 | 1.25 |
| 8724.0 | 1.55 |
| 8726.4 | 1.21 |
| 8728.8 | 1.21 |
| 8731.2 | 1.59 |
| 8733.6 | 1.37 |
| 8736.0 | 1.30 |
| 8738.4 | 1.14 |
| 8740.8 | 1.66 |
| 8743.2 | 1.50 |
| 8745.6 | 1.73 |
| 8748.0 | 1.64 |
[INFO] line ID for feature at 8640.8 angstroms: H-alpha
